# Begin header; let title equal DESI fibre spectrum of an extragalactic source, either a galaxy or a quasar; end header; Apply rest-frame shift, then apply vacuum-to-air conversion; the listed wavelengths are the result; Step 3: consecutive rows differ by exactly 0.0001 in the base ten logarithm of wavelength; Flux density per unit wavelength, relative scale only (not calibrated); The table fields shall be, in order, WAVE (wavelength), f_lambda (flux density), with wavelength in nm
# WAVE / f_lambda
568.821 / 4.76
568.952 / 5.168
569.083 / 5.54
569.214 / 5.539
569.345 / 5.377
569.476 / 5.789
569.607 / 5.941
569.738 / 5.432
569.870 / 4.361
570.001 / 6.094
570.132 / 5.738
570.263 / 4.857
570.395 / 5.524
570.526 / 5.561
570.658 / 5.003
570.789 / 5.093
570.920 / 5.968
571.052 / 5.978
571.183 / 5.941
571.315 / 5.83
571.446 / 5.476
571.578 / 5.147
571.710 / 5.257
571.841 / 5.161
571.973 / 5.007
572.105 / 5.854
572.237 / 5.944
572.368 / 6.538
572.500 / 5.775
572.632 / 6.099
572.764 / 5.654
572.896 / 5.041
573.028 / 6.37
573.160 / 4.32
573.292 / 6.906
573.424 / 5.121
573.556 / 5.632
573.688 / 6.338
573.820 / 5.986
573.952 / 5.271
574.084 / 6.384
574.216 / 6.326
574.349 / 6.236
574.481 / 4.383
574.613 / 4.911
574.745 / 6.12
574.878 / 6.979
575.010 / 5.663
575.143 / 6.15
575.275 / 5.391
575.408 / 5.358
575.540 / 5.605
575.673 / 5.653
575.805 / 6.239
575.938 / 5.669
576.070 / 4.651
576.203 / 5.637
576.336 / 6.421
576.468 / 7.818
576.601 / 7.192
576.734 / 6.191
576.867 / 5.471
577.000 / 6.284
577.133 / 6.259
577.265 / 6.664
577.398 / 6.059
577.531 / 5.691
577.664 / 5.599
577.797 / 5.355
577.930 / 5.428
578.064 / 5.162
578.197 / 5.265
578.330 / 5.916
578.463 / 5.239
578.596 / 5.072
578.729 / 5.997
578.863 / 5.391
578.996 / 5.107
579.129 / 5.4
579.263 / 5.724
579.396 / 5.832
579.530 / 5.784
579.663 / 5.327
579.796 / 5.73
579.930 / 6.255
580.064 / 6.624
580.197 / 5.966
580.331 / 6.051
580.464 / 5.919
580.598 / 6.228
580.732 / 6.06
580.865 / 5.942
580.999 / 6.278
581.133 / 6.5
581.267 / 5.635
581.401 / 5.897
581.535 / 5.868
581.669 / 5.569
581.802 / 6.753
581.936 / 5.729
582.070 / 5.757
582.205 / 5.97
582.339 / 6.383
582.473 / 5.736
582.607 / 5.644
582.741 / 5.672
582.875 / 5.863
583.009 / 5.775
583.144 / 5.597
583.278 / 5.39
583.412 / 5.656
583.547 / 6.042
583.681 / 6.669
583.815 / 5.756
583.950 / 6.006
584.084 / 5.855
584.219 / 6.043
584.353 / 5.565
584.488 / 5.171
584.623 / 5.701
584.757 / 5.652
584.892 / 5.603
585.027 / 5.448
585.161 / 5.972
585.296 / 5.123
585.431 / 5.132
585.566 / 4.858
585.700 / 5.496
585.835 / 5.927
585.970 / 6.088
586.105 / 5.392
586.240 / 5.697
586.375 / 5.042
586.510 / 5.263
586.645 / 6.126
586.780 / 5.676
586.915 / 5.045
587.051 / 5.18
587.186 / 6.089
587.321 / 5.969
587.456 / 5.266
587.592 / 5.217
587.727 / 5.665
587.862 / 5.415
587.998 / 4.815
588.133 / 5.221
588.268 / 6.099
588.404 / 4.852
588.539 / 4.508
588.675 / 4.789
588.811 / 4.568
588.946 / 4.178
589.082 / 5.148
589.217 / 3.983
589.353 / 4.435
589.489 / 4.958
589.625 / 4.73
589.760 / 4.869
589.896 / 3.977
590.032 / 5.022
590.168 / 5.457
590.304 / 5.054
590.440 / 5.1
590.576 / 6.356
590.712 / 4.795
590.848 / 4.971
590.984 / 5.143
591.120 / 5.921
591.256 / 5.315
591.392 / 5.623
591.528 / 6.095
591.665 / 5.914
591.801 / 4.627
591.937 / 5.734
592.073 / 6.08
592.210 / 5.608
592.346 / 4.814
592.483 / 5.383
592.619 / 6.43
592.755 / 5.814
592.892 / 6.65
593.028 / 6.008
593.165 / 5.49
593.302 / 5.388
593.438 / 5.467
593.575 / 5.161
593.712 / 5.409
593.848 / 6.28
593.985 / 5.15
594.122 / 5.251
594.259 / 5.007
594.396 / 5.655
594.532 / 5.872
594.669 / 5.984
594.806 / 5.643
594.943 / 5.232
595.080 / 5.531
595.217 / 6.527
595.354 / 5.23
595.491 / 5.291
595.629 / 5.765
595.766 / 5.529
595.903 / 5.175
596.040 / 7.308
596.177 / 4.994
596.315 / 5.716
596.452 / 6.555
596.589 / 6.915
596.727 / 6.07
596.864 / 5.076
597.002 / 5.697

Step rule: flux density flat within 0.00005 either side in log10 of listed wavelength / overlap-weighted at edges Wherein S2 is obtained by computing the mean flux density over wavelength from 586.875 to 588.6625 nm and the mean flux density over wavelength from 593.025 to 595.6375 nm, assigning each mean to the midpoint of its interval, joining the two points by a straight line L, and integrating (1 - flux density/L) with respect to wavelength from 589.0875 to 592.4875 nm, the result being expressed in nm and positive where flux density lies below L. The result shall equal 0.15 nm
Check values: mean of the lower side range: 5.32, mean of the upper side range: 5.55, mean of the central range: 5.19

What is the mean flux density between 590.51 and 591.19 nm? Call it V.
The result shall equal 5.44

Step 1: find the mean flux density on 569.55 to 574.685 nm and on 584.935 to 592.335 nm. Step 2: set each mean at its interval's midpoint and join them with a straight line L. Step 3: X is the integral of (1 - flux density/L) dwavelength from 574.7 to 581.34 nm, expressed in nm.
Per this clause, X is -0.48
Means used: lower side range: 5.6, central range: 5.88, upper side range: 5.28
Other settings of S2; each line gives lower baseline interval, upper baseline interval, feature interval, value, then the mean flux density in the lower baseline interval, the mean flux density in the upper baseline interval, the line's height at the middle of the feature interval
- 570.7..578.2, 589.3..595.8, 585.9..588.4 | 0.026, 5.79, 5.46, 5.56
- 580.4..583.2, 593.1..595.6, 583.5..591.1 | 0.581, 5.94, 5.53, 5.76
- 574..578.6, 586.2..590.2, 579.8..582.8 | -0.260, 5.85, 5.1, 5.53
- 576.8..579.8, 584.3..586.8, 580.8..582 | -0.093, 5.64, 5.52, 5.59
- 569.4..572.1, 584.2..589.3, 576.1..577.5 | -0.238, 5.47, 5.33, 5.42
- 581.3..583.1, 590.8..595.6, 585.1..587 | 0.098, 5.88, 5.6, 5.78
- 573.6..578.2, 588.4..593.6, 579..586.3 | -0.262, 5.89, 5.25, 5.6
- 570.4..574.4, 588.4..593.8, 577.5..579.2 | 0.041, 5.7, 5.26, 5.56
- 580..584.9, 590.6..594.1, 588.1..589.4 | 0.212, 5.91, 5.58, 5.7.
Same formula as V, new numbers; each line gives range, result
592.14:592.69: 5.56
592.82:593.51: 5.79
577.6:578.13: 5.38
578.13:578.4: 5.59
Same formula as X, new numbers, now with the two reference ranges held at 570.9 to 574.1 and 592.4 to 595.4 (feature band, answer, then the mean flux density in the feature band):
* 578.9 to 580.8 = -0.05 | 5.85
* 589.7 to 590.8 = 0.11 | 5.08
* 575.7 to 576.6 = -0.07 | 6.14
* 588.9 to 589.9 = 0.19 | 4.58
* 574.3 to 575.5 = 0.00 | 5.68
